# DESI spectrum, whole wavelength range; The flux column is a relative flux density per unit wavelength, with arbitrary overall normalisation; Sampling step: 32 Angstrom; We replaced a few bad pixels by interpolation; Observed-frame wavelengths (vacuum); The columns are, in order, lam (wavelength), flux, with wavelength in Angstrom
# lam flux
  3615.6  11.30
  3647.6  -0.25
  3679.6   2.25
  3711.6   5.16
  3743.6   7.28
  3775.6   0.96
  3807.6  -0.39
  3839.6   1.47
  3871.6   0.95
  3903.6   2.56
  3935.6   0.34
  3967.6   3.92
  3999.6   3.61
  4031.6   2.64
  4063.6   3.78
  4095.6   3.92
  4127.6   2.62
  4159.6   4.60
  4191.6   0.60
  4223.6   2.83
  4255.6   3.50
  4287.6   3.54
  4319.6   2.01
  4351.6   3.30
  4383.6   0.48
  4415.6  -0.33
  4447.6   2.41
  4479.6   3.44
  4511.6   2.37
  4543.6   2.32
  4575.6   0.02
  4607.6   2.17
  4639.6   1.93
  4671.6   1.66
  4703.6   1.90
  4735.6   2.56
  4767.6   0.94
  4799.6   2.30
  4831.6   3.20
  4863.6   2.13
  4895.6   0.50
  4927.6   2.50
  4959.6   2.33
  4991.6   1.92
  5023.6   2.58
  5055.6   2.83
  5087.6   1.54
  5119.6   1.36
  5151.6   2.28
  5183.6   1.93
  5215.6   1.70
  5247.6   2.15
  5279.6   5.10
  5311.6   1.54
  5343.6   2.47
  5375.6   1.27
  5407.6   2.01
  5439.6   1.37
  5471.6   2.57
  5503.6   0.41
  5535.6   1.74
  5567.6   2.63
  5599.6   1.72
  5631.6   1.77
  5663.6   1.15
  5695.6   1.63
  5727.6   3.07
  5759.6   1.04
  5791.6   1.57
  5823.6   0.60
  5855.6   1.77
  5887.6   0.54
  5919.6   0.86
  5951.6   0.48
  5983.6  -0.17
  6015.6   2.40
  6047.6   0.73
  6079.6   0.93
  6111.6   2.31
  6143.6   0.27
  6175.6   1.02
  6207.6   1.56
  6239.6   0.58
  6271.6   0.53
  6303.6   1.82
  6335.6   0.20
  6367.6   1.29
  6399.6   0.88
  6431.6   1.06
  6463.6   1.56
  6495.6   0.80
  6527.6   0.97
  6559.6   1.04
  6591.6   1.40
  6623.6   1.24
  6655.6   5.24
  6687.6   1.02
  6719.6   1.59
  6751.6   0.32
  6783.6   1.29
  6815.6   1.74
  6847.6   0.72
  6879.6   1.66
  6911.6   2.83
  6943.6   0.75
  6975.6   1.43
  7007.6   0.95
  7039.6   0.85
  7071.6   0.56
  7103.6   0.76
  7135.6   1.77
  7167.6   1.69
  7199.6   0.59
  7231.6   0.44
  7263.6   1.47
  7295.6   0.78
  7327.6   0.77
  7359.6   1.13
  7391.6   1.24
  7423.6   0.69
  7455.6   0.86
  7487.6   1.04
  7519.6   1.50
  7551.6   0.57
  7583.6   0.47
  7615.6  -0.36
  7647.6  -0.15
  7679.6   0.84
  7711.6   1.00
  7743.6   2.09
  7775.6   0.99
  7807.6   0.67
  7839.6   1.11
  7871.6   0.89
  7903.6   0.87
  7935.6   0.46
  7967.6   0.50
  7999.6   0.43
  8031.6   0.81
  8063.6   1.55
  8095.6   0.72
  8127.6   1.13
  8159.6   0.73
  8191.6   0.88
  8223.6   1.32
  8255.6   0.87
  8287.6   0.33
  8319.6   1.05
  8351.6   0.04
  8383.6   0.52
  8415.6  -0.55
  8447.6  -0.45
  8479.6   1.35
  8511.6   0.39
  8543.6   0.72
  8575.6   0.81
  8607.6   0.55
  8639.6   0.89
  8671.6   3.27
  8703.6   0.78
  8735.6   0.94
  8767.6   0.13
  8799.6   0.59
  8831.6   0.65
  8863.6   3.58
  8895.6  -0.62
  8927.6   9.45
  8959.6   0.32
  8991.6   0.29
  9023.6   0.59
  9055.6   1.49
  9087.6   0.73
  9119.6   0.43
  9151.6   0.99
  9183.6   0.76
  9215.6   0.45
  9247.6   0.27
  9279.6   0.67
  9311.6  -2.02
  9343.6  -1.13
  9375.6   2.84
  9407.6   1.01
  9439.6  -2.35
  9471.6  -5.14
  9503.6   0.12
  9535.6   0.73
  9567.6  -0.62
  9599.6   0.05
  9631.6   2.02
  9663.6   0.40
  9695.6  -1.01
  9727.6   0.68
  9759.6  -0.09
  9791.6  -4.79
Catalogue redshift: 0.79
